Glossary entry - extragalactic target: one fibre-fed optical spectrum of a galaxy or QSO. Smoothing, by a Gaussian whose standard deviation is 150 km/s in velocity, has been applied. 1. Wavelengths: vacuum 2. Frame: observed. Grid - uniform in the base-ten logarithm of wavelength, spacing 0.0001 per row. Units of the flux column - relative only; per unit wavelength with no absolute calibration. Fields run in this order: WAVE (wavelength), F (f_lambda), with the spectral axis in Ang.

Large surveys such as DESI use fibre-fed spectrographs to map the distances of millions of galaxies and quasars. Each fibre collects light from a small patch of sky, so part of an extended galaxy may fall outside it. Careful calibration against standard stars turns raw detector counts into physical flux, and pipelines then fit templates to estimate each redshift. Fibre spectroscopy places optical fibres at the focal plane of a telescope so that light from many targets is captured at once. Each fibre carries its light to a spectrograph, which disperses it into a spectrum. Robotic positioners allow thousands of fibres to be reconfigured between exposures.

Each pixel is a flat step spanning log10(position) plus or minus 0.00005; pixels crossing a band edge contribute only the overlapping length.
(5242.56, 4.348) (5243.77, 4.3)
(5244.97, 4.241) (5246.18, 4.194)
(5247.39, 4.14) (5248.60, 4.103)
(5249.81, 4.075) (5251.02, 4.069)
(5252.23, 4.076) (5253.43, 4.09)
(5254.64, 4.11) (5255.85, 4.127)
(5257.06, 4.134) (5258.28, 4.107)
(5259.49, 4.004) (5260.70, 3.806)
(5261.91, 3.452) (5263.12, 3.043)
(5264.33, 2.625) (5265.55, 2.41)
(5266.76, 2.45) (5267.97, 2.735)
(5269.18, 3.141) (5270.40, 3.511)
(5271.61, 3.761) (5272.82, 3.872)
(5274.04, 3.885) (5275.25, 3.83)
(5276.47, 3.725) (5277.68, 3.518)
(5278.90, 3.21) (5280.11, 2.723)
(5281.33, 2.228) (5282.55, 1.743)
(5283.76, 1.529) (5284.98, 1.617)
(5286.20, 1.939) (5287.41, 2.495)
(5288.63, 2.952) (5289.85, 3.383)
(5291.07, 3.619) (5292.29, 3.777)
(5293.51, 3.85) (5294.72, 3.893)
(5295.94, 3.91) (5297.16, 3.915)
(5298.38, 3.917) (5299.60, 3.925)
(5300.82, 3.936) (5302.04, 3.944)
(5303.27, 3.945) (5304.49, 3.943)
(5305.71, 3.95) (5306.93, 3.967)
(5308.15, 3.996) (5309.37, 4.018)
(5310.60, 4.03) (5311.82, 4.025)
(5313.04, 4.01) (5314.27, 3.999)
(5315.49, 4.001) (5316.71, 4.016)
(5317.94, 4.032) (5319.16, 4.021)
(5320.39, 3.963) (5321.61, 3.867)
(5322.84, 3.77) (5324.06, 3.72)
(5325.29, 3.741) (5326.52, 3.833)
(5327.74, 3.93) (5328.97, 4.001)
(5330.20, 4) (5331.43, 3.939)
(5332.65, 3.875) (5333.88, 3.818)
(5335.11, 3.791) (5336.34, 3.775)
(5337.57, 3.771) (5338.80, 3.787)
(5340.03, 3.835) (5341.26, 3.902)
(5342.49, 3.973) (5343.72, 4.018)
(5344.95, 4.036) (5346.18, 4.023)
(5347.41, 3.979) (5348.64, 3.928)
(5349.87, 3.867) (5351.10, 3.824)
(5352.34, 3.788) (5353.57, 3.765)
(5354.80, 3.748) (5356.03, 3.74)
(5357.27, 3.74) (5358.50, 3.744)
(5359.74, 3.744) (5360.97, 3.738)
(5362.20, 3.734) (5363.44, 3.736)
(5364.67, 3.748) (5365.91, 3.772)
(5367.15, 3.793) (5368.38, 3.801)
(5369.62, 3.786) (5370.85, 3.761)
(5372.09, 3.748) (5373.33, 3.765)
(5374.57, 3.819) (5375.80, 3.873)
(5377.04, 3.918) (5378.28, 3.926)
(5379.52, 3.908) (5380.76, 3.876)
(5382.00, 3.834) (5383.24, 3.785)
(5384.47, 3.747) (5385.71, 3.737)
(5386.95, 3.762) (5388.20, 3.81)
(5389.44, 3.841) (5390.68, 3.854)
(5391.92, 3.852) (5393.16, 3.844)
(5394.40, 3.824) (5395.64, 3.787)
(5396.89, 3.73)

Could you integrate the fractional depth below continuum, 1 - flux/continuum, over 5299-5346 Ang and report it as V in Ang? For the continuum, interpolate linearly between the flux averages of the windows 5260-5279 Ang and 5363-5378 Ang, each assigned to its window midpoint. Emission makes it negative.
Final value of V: -4.7 Ang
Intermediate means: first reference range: 3.32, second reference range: 3.8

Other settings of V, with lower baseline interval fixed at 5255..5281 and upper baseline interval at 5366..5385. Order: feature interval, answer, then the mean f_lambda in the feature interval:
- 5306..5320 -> -1.6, 4.01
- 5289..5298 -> -0.6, 3.75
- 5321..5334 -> -0.8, 3.86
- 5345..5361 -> -0.4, 3.83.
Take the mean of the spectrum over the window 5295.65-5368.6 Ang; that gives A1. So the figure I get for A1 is 3.88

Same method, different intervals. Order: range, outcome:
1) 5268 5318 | 3.49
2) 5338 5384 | 3.83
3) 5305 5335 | 3.94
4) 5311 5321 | 4.01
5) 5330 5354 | 3.88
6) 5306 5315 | 4.01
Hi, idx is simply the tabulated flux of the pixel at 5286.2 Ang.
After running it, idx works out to 1.939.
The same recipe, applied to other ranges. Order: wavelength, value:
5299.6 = 3.925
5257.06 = 4.134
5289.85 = 3.383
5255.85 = 4.127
